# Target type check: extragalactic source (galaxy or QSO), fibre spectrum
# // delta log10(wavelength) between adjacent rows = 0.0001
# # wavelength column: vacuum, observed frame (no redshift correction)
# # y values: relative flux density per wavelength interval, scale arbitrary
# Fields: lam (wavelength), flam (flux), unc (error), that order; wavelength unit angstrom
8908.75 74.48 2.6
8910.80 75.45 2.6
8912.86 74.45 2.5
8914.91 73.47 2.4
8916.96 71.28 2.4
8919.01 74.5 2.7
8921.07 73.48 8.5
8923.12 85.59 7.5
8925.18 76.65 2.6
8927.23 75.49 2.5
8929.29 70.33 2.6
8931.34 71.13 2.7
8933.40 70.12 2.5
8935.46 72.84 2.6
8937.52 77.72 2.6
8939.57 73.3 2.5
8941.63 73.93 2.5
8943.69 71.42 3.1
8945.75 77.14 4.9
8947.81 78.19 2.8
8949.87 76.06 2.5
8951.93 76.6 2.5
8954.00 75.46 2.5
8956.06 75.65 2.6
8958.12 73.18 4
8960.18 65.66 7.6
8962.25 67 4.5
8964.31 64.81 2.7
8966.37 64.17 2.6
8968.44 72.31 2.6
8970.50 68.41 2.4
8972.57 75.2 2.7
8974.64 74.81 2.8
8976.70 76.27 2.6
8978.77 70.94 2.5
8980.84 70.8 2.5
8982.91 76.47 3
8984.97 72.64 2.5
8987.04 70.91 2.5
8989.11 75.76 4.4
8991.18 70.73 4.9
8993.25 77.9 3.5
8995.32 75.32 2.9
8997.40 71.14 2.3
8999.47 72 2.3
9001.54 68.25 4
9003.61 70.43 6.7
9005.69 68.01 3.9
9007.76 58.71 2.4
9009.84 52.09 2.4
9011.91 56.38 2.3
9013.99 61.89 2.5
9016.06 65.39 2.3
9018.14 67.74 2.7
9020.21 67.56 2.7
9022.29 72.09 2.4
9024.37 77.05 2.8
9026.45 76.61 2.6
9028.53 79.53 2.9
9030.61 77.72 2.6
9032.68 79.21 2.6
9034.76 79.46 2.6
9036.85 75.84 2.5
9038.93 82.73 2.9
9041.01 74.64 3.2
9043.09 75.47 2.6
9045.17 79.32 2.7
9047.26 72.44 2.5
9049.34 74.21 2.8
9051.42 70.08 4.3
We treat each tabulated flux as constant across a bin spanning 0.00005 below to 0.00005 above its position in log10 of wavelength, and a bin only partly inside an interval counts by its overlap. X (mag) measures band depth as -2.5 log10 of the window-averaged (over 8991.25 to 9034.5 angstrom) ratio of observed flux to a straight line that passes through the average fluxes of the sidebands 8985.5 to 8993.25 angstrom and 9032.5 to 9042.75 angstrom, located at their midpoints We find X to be 0.08 mag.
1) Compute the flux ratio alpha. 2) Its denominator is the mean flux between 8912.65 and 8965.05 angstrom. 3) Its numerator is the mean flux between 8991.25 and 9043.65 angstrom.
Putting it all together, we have 0.97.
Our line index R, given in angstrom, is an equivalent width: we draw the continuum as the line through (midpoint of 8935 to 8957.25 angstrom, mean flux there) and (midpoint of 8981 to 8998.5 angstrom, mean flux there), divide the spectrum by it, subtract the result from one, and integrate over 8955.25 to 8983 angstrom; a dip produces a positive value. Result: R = 1.3 angstrom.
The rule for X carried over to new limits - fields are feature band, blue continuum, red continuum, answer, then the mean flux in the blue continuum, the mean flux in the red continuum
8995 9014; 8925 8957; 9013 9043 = 0.14 mag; 74.4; 74.2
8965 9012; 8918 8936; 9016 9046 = 0.07 mag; 74.5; 75.7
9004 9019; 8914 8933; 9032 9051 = 0.23 mag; 74.5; 76.8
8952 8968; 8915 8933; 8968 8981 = 0.05 mag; 74.6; 72.8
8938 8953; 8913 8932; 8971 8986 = -0.01 mag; 74.8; 73.7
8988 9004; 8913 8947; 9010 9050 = 0.01 mag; 74.3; 73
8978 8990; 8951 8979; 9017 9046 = 0.00 mag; 71.4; 76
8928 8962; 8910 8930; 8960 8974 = -0.03 mag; 75.1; 68.5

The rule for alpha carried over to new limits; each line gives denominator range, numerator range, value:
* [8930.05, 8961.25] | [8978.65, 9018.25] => 0.93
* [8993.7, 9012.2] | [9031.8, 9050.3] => 1.16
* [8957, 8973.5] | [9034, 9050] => 1.11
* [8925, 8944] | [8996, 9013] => 0.88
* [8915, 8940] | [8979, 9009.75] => 0.95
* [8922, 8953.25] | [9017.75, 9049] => 1.01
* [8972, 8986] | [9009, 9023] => 0.86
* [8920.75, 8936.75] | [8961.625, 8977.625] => 0.95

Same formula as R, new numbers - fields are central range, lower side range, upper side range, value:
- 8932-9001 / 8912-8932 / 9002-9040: -0.03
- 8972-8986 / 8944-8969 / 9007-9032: -0.63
